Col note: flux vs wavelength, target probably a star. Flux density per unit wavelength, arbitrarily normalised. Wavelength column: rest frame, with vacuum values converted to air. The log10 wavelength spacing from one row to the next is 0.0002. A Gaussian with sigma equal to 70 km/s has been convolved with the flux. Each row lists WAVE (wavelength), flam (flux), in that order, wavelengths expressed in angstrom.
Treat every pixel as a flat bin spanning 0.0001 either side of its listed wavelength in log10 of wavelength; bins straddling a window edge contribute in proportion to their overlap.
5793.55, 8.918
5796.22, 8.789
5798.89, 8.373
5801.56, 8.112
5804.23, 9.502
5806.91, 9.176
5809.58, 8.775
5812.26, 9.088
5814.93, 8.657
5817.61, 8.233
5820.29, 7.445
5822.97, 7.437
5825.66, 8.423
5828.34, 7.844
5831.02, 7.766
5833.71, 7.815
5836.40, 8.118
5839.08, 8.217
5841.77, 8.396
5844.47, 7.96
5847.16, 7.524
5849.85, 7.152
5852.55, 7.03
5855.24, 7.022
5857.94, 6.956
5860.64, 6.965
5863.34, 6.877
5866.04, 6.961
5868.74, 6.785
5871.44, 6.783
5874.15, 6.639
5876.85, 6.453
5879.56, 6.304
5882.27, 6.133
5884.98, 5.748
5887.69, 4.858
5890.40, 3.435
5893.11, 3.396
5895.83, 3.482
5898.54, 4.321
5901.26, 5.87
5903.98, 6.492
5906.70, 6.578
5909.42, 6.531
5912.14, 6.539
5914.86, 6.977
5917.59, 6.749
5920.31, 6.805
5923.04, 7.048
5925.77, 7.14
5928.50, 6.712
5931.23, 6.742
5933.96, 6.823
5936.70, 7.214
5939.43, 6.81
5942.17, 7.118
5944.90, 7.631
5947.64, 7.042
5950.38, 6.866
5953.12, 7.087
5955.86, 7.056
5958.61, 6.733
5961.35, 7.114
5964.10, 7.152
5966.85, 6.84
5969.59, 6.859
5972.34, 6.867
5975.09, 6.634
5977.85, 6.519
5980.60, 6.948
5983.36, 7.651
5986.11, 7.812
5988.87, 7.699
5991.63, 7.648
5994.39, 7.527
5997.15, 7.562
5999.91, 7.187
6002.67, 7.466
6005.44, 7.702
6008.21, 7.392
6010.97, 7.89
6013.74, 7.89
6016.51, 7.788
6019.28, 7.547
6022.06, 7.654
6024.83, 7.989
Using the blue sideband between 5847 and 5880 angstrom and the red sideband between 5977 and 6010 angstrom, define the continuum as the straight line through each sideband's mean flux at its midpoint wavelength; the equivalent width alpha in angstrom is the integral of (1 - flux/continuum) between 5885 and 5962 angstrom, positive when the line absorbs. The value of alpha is 9.0 angstrom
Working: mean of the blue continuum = 6.87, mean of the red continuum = 7.45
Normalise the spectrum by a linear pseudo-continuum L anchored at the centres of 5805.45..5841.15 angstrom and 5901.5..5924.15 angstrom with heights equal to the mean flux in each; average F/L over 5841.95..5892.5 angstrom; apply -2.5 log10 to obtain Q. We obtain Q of 0.15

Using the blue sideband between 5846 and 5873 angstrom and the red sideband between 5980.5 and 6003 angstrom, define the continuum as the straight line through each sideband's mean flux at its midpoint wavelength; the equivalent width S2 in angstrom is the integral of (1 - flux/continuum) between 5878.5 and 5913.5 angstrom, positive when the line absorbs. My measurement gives 8.8 angstrom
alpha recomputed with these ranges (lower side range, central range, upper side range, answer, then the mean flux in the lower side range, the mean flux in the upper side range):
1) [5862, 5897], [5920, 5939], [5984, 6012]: -1.3 angstrom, 5.69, 7.59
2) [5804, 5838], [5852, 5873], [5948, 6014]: 2.9 angstrom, 8.29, 7.24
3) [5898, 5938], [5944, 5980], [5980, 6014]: 1.0 angstrom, 6.61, 7.57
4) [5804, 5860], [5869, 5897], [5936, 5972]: 8.1 angstrom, 7.98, 7.03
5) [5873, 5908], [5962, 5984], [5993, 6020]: 0.1 angstrom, 5.35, 7.6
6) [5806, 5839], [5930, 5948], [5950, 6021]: 1.2 angstrom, 8.22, 7.29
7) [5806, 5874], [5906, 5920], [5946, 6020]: 1.5 angstrom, 7.71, 7.28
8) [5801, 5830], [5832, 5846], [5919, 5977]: 0.1 angstrom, 8.43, 6.96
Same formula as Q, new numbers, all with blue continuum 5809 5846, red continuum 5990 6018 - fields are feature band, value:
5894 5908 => 0.440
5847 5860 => 0.139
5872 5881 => 0.226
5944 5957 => 0.095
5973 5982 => 0.148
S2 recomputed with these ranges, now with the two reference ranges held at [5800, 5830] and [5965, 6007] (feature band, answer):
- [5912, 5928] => 1.69 angstrom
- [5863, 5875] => 1.85 angstrom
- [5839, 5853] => 0.85 angstrom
